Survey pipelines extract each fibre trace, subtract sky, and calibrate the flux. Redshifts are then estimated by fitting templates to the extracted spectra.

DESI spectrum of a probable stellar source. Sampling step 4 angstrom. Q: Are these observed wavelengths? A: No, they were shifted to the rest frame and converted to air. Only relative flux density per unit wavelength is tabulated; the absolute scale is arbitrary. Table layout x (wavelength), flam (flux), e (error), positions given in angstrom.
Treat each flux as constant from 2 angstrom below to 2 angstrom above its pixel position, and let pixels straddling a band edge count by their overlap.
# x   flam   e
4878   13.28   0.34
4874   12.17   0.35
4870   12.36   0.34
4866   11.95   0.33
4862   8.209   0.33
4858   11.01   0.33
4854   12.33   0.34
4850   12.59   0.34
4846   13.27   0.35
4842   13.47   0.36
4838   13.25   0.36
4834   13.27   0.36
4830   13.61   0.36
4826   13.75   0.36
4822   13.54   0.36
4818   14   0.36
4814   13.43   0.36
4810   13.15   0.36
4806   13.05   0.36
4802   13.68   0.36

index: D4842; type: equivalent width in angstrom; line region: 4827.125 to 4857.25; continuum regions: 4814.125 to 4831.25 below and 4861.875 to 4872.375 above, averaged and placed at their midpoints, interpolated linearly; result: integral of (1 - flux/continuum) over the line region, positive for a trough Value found -0.9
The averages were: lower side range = 13.7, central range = 13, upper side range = 11.4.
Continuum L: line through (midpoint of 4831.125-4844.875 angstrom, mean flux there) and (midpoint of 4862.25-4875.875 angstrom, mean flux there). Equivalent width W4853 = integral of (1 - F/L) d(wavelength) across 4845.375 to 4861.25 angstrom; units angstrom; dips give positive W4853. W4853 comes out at 0.81 angstrom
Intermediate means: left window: 13.3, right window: 11.7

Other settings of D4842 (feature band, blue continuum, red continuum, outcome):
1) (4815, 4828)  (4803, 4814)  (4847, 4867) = -1.1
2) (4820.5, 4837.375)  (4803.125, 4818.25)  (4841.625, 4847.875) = -0.2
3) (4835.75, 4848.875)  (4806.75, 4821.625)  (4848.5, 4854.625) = -0.6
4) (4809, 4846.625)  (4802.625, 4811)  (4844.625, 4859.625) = -2.1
